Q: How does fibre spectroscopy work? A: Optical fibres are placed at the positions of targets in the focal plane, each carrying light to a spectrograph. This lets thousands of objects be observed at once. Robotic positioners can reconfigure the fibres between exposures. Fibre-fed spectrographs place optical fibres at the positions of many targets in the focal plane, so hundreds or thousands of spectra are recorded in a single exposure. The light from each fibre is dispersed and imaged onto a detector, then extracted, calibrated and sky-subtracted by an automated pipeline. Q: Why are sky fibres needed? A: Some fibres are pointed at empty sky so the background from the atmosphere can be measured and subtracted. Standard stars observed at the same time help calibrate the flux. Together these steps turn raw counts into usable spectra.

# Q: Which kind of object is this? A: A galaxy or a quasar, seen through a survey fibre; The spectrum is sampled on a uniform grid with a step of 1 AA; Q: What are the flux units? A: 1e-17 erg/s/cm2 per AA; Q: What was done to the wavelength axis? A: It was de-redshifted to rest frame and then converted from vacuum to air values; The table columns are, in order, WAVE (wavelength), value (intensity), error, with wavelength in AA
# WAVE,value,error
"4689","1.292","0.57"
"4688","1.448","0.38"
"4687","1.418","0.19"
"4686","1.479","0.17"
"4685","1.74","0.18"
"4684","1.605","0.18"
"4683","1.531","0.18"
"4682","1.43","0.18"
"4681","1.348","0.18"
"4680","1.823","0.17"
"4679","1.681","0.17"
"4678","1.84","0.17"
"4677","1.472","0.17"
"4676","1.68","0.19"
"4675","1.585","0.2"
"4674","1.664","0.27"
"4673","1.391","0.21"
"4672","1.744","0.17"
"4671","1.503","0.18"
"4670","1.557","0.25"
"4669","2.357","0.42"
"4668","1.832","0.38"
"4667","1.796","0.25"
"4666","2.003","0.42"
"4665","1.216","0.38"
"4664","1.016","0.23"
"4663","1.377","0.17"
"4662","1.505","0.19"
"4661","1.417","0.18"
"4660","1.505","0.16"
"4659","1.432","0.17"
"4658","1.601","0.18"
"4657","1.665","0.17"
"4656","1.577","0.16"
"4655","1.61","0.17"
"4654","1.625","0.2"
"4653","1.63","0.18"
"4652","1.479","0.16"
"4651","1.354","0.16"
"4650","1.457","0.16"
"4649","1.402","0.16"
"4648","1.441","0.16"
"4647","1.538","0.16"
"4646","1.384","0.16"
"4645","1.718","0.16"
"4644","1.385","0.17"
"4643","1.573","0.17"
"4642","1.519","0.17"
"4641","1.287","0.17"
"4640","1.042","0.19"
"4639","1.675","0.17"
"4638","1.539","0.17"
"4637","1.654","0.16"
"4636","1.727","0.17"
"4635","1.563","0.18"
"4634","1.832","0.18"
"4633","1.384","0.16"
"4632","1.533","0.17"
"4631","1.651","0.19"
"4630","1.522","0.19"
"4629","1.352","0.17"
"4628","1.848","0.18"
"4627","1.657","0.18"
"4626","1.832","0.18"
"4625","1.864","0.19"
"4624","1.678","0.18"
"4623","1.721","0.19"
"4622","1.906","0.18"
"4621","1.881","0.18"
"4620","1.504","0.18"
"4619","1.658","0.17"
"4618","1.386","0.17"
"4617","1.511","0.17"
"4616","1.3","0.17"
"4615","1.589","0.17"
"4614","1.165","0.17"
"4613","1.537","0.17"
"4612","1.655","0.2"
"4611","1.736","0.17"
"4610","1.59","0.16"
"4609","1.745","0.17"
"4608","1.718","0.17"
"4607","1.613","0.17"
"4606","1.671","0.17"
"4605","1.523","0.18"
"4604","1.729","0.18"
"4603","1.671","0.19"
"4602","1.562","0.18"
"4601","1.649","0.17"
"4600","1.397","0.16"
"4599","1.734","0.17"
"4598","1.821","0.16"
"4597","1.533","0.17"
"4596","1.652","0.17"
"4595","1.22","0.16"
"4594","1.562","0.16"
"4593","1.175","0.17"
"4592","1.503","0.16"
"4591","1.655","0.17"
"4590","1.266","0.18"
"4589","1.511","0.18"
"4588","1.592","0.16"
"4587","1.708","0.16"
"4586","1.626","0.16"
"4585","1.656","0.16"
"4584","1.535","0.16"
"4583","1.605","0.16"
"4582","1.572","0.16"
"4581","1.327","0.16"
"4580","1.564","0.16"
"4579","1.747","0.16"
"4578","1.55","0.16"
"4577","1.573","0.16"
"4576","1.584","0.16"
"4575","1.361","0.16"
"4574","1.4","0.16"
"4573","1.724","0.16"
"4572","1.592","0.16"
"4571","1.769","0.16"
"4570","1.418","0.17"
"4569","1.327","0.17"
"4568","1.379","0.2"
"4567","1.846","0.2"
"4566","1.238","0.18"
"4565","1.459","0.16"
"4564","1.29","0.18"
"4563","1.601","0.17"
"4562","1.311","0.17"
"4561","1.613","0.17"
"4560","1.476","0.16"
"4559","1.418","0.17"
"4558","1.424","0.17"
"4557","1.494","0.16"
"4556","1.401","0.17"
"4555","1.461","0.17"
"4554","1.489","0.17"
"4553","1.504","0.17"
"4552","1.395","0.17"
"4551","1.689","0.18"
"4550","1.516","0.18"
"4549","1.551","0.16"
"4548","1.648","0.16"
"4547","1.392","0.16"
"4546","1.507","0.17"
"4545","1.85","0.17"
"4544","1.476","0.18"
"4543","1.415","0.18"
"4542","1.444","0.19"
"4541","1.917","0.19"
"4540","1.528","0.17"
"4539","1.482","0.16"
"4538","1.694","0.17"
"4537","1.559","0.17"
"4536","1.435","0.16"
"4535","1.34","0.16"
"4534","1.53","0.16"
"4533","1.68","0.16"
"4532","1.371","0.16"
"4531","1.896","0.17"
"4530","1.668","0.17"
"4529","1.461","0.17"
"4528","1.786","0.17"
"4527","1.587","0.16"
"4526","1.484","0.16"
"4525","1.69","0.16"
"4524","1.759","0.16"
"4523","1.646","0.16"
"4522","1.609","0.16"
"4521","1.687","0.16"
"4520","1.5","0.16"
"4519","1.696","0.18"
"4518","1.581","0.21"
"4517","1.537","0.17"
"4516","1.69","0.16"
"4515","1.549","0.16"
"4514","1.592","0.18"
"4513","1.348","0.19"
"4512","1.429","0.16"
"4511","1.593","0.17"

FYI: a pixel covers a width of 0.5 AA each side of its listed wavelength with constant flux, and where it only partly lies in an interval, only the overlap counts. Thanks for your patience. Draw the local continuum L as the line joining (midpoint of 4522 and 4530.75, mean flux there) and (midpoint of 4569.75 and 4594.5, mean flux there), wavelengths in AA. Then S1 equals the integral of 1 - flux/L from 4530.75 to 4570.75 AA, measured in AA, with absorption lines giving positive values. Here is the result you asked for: 2.2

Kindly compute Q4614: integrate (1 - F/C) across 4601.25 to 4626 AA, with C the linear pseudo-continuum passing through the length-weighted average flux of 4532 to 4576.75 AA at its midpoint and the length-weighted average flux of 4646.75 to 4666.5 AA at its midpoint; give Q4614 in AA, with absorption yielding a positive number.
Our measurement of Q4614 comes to -2.1 AA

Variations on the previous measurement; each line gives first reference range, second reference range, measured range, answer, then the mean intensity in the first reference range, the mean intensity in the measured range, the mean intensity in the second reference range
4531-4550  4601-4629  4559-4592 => 1.38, 1.55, 1.53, 1.63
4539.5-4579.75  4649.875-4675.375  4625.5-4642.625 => -0.07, 1.52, 1.57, 1.57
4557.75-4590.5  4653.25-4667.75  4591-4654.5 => -1.78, 1.52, 1.57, 1.53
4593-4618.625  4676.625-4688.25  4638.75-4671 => 0.82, 1.56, 1.53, 1.57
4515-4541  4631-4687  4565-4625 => 0.42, 1.6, 1.57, 1.56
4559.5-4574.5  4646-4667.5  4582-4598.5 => -0.46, 1.5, 1.54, 1.5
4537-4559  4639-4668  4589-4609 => -0.65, 1.53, 1.56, 1.49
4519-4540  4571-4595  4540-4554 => 0.15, 1.59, 1.56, 1.54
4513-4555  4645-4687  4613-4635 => -0.49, 1.58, 1.61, 1.57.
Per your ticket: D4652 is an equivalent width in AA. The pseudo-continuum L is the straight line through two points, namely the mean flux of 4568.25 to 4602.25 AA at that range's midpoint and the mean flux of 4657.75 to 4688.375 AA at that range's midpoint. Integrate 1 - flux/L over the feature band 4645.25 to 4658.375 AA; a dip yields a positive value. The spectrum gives 0.4 AA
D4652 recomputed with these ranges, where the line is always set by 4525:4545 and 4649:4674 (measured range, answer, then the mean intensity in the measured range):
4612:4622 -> 0.2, 1.53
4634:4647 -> 0.4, 1.52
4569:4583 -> 0.2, 1.55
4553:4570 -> 1.3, 1.45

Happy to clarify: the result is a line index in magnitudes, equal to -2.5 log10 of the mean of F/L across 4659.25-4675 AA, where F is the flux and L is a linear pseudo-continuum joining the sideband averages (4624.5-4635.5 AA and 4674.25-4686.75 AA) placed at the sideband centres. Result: 0.01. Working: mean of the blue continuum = 1.64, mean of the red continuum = 1.6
